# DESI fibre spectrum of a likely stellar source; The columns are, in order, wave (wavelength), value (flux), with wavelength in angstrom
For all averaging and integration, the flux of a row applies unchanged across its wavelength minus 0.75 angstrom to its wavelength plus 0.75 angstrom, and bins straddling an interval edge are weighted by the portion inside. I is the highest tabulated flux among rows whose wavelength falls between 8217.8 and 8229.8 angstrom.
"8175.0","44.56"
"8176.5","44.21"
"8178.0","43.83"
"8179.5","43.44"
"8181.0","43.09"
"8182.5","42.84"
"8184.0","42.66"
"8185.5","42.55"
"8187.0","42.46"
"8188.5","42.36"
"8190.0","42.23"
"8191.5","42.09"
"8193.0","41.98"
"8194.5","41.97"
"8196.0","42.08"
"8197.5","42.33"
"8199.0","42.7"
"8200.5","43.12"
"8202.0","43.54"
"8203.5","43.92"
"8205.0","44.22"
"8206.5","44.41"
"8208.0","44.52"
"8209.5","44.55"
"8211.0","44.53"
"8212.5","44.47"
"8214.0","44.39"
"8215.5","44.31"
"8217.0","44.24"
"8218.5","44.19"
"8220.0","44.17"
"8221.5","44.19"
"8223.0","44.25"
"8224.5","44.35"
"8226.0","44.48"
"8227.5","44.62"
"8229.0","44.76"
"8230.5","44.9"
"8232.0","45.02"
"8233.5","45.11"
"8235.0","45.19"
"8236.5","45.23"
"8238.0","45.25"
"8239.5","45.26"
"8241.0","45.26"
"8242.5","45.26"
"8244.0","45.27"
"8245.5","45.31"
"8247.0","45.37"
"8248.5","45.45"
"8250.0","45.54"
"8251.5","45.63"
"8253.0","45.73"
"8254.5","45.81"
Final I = 44.76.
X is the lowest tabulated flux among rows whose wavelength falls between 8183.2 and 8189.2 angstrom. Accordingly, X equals 42.36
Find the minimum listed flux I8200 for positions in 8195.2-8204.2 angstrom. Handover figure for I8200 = 42.08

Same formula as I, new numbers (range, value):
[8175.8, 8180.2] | 44.21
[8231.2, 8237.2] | 45.23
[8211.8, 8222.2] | 44.47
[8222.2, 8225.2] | 44.35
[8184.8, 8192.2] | 42.55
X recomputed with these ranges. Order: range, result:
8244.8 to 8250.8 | 45.31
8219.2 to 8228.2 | 44.17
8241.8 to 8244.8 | 45.26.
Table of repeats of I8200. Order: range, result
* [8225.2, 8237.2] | 44.48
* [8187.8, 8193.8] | 41.98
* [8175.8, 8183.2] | 42.84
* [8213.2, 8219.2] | 44.19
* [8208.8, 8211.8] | 44.53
